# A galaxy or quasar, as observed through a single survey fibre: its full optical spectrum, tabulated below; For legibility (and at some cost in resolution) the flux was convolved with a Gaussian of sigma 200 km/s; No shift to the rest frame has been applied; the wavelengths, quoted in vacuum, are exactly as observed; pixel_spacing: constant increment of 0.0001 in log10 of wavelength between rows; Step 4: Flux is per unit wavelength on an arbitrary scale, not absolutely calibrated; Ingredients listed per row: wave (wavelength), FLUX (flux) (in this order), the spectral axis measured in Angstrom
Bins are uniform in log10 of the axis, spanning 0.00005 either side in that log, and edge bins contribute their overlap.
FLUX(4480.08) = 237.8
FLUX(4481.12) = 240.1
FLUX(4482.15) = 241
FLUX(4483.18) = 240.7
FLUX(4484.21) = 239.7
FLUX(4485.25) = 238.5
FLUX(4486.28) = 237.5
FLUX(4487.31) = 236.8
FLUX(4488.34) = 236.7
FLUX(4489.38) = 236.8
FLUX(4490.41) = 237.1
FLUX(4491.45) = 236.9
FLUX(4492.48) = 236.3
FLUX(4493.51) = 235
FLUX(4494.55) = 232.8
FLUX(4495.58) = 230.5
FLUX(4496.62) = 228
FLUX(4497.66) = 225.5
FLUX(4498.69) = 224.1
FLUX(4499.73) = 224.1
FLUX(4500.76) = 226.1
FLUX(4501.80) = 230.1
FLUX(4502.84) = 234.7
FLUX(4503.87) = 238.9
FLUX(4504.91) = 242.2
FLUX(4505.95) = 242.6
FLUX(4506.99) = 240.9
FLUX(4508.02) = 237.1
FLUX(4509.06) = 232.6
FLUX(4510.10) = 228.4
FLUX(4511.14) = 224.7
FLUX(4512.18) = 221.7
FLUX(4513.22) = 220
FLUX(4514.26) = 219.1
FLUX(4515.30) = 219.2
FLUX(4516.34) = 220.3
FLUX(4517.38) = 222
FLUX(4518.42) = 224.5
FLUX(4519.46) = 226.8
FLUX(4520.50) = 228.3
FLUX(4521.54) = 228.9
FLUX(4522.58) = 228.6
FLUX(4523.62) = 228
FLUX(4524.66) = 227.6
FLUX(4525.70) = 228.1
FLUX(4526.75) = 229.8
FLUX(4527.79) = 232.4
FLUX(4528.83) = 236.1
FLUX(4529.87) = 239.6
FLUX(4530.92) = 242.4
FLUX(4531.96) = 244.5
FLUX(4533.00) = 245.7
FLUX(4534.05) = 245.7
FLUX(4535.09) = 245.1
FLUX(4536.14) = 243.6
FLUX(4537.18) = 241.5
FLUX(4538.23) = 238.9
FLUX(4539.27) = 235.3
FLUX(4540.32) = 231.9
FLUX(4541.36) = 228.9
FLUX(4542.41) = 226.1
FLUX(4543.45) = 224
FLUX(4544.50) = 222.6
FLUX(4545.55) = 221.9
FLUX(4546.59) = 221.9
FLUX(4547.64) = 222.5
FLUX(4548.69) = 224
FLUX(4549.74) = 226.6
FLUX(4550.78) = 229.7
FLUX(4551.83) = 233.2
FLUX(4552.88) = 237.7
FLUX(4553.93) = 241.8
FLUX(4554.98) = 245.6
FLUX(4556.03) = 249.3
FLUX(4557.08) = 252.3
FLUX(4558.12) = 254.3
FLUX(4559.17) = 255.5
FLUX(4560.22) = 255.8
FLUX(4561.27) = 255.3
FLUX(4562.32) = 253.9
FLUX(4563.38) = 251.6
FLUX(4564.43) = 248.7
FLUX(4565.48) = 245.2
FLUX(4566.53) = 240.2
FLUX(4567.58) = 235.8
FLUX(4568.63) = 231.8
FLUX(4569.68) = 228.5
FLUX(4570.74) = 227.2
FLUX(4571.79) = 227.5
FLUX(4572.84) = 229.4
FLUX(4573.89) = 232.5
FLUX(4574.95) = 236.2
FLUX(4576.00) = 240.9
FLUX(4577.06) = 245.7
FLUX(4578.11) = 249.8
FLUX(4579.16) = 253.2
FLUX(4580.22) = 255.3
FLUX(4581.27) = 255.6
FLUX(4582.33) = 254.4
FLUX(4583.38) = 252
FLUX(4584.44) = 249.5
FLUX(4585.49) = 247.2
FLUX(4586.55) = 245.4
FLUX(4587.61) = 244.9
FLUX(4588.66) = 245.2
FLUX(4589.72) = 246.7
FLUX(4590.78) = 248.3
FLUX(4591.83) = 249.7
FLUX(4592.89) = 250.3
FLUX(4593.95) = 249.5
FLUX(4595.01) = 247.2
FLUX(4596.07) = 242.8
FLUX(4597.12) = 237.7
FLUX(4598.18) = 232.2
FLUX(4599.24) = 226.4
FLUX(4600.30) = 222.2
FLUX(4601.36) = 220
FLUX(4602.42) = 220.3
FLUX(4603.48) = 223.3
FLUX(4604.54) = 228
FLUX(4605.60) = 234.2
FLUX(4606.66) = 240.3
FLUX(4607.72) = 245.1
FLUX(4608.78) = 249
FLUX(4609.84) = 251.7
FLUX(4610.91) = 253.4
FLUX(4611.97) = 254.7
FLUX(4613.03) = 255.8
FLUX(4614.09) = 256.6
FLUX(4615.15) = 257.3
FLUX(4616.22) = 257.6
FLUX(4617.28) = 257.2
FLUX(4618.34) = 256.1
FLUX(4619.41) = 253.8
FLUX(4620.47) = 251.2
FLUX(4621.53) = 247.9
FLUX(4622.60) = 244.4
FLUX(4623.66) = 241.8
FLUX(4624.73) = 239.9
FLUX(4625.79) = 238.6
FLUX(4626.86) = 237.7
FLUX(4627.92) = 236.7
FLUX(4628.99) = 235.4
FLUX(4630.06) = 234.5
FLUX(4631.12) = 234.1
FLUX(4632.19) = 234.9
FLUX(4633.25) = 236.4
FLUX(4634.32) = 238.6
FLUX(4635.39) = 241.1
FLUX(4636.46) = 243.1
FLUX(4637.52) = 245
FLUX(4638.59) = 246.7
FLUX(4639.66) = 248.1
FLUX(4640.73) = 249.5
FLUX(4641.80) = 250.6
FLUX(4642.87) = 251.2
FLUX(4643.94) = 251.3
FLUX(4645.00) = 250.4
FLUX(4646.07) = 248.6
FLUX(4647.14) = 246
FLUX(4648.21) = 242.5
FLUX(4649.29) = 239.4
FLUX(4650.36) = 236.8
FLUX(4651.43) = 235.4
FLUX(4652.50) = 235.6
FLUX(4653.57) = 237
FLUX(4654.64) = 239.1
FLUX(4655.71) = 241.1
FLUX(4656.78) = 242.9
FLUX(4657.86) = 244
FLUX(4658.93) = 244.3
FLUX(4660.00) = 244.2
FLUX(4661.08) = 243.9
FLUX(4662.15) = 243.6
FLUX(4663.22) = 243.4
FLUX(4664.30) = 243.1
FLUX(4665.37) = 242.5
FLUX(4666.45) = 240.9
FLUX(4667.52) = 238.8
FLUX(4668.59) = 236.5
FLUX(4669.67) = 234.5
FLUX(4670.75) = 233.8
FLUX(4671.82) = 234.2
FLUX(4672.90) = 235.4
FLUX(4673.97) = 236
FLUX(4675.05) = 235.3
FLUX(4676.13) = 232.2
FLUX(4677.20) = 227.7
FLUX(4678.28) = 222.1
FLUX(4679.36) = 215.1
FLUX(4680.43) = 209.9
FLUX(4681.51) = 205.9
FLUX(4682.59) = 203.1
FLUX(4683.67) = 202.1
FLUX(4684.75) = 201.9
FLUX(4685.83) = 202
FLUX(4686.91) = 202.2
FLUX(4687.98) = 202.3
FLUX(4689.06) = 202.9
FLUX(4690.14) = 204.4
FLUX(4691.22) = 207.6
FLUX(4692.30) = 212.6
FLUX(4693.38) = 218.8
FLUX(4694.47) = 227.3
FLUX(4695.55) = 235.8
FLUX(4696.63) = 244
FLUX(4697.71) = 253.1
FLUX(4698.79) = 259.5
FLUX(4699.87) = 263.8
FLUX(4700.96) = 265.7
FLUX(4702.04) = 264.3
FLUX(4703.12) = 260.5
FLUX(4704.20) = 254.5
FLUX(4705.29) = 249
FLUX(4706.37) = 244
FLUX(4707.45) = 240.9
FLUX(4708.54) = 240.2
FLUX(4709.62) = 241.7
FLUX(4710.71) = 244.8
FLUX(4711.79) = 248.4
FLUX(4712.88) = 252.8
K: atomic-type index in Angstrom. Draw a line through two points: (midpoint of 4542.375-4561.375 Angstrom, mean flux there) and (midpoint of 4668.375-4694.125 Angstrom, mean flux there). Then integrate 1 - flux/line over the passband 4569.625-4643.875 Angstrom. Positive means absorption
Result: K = -4.8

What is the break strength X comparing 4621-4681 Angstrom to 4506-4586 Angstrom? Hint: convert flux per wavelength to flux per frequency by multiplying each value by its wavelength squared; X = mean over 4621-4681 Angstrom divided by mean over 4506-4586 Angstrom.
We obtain 1.06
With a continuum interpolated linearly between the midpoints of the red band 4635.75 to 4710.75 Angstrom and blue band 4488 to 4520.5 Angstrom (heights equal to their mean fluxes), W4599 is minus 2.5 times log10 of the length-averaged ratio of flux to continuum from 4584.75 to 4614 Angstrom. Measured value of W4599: -0.04 mag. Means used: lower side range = 230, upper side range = 236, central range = 241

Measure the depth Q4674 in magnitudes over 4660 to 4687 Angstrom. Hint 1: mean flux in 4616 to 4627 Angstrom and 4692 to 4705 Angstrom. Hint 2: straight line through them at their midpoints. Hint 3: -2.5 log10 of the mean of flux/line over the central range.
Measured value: 0.092 mag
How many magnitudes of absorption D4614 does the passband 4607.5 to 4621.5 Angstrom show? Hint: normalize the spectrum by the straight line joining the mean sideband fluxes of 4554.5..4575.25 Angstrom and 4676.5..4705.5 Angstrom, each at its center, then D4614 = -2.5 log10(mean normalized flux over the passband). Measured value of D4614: -0.08 mag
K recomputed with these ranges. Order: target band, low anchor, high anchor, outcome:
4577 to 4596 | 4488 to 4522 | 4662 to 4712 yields -1.5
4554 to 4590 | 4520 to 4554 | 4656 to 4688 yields -2.1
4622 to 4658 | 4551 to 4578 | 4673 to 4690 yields -2.9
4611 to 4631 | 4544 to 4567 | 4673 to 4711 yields -1.0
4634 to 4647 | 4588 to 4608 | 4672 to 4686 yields -1.1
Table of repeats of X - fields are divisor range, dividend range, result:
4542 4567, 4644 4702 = 1.02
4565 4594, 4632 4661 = 1.03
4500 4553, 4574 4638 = 1.09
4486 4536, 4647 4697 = 1.06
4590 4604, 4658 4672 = 1.05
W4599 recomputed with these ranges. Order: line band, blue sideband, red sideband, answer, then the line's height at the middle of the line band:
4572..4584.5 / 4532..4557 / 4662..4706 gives -0.05 mag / 234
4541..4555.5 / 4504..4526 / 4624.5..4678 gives 0.01 mag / 231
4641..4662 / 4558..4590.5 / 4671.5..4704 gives -0.05 mag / 232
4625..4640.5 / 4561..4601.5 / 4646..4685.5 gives -0.01 mag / 237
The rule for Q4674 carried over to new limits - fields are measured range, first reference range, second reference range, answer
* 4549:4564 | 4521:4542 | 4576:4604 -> -0.03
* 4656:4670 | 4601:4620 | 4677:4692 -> -0.11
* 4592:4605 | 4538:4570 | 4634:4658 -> 0.03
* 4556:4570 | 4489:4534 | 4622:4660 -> -0.05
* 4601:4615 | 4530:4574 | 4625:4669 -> -0.01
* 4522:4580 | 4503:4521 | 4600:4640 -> -0.02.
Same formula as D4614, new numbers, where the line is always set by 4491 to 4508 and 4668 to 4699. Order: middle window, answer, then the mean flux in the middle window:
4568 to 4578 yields -0.03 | 234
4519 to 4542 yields -0.02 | 235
